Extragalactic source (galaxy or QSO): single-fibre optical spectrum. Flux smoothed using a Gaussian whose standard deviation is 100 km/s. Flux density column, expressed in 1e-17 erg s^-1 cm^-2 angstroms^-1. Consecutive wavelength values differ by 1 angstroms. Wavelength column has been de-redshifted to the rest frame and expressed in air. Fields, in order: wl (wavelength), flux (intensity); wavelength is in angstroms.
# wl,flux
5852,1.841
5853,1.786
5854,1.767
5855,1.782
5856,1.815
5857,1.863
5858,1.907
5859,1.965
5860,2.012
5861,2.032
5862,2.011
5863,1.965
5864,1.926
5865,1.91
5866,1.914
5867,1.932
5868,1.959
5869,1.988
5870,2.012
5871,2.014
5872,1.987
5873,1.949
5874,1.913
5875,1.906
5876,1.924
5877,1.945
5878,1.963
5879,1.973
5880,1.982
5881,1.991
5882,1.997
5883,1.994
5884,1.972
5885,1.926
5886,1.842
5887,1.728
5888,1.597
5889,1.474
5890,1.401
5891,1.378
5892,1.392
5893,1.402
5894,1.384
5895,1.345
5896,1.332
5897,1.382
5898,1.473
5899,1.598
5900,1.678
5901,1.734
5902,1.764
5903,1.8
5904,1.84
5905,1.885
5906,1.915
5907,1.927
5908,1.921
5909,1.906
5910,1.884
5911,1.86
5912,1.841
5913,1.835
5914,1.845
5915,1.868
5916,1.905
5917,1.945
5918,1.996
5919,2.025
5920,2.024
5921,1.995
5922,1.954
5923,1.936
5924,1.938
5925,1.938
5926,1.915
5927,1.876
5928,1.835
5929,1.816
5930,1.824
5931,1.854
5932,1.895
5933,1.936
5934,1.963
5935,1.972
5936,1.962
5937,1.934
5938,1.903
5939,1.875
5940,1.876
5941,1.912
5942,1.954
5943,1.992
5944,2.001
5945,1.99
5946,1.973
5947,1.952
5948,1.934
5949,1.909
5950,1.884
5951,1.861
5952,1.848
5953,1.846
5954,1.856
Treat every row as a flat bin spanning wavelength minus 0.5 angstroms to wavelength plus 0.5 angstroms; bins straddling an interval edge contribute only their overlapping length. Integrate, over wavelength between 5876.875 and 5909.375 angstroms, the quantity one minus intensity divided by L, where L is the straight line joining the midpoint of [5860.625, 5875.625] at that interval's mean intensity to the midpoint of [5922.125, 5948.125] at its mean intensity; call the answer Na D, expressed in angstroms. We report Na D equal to 3.79 angstroms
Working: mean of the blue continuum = 1.96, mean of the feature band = 1.72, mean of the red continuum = 1.92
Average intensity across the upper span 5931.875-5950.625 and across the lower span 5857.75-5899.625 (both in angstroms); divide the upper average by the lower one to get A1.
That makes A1 1.1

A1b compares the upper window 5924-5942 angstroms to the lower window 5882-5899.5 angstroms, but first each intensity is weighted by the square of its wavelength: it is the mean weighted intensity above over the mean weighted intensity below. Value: 1.22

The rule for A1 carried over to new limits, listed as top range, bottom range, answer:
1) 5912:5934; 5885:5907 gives 1.19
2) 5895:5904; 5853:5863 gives 0.84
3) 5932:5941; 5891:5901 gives 1.32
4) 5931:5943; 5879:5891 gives 1.07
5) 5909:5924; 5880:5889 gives 1.03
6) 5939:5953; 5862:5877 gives 0.99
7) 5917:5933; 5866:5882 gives 0.98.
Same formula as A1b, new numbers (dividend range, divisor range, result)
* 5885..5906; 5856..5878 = 0.82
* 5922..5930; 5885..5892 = 1.21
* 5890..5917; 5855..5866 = 0.89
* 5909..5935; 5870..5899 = 1.11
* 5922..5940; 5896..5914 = 1.09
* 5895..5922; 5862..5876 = 0.94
